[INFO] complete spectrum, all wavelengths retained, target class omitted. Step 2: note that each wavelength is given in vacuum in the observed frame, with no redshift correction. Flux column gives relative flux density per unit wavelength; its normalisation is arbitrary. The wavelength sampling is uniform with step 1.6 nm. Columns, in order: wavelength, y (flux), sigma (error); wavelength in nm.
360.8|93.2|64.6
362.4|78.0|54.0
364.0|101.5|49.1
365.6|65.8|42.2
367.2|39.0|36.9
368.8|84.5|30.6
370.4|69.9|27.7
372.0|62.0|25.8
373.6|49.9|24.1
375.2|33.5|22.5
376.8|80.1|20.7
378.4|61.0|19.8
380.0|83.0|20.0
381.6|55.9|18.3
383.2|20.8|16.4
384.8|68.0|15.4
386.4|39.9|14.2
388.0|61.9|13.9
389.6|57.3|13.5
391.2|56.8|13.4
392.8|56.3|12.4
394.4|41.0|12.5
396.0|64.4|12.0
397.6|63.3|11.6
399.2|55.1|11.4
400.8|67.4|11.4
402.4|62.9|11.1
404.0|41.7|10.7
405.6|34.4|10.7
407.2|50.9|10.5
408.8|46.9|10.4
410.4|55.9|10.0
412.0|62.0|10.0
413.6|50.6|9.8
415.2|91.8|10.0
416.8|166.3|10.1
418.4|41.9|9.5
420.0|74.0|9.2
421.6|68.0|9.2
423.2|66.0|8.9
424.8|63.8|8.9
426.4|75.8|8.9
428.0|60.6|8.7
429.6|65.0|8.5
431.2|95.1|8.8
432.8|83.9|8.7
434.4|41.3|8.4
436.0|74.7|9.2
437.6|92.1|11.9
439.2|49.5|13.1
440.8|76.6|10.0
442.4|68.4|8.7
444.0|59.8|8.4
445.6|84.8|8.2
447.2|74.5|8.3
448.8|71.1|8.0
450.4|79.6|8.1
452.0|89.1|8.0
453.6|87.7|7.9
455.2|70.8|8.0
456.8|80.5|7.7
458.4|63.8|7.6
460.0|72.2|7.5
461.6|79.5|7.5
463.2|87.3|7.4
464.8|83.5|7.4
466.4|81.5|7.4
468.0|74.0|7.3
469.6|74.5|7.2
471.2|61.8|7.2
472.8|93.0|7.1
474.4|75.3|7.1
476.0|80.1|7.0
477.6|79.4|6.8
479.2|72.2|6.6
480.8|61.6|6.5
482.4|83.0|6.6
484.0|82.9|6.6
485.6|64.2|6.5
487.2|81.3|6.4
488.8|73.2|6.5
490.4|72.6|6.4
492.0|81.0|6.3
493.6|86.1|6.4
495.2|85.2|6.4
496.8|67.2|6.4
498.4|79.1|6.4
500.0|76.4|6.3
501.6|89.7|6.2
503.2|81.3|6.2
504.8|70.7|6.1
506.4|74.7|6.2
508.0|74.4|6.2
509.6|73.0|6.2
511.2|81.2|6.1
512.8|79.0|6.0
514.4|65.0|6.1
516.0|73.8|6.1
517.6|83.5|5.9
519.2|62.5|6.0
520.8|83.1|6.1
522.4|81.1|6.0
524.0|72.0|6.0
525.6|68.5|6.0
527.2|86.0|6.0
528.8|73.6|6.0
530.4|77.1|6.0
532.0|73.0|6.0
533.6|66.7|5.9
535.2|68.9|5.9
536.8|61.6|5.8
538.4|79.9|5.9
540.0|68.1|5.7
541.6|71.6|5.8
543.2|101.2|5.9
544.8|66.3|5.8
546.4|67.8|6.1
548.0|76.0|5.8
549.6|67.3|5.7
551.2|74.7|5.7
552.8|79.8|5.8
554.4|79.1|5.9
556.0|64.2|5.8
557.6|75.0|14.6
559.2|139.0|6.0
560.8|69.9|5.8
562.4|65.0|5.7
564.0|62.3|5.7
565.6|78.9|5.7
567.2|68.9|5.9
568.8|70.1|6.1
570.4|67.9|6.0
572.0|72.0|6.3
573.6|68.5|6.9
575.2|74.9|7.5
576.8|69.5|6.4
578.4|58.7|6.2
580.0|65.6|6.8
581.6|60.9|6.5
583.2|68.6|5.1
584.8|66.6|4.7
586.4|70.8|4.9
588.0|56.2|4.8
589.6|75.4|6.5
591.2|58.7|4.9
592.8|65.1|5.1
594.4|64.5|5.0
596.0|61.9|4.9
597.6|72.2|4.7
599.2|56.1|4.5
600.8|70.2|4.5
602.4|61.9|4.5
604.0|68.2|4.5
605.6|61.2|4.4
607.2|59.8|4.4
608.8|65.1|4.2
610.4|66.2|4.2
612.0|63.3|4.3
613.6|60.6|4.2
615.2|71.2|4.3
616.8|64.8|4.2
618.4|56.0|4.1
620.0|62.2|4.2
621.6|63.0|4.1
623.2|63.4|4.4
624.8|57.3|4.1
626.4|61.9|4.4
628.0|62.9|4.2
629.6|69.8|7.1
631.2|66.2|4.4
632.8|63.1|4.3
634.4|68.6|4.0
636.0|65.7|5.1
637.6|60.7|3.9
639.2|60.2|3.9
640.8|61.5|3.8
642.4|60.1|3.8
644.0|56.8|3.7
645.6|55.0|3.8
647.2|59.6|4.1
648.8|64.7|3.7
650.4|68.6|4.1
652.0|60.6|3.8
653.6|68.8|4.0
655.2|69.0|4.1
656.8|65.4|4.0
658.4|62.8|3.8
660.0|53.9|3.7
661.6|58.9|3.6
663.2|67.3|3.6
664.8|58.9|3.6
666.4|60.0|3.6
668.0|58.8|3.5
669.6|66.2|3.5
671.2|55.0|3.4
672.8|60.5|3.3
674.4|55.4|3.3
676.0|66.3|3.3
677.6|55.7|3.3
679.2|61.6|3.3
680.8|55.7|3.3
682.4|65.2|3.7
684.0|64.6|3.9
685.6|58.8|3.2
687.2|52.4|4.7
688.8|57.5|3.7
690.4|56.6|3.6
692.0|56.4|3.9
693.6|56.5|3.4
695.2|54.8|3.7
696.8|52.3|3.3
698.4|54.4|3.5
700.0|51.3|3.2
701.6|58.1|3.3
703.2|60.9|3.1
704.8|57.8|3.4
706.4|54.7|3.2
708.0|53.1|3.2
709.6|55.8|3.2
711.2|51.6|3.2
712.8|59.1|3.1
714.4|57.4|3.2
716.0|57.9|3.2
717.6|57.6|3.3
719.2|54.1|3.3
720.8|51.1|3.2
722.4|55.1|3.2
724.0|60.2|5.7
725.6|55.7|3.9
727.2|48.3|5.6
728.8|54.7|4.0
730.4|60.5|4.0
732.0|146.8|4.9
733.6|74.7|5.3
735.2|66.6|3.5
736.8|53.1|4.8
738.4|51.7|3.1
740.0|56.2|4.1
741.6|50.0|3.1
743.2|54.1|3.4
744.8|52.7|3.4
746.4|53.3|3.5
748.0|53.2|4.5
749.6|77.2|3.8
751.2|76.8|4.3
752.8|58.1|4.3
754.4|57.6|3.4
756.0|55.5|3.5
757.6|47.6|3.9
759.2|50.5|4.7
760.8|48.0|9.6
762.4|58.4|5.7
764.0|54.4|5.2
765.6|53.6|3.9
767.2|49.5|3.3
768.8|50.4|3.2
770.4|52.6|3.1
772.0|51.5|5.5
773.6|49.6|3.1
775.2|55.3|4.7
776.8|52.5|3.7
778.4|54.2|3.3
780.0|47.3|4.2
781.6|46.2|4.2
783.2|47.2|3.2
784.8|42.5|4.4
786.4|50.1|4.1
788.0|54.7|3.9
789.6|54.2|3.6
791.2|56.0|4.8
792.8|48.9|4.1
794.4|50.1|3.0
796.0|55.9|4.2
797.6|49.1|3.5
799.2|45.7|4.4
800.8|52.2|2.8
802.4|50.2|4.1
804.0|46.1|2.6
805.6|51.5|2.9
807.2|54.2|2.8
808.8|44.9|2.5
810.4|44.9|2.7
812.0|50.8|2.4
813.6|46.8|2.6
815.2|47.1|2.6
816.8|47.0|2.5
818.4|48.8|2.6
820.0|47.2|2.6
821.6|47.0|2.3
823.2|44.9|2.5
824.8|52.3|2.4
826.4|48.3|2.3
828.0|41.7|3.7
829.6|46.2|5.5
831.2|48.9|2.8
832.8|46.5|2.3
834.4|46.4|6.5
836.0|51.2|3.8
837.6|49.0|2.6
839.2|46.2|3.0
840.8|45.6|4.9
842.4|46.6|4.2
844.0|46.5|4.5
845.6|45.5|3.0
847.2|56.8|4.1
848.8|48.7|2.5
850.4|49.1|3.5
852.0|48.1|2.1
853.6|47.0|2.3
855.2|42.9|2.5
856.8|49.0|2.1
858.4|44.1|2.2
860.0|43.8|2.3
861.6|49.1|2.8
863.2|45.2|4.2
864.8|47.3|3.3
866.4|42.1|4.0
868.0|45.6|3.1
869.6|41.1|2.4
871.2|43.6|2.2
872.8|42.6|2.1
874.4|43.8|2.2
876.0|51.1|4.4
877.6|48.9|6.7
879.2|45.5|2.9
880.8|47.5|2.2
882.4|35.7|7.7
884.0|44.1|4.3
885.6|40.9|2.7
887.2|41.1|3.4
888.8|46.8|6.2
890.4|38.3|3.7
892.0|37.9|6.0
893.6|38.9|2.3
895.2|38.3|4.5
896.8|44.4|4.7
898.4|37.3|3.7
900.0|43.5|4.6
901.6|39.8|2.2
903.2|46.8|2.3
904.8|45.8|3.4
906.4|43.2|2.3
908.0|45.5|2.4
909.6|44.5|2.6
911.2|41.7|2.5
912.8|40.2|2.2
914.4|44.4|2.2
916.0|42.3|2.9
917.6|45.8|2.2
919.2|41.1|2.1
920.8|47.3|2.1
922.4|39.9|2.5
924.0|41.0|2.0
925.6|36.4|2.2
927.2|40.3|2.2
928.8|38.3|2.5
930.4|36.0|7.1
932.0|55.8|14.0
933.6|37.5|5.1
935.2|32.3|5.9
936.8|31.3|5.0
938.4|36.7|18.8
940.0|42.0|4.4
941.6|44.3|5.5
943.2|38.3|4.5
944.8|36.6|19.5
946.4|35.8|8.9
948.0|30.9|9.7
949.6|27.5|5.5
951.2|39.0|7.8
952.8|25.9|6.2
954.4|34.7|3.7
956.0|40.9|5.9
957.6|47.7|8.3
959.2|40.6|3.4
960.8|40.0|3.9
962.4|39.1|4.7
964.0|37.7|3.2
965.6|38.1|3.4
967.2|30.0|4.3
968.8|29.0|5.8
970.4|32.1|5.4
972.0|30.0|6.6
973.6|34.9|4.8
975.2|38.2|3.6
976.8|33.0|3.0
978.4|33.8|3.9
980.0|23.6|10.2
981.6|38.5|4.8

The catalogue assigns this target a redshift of 0.12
